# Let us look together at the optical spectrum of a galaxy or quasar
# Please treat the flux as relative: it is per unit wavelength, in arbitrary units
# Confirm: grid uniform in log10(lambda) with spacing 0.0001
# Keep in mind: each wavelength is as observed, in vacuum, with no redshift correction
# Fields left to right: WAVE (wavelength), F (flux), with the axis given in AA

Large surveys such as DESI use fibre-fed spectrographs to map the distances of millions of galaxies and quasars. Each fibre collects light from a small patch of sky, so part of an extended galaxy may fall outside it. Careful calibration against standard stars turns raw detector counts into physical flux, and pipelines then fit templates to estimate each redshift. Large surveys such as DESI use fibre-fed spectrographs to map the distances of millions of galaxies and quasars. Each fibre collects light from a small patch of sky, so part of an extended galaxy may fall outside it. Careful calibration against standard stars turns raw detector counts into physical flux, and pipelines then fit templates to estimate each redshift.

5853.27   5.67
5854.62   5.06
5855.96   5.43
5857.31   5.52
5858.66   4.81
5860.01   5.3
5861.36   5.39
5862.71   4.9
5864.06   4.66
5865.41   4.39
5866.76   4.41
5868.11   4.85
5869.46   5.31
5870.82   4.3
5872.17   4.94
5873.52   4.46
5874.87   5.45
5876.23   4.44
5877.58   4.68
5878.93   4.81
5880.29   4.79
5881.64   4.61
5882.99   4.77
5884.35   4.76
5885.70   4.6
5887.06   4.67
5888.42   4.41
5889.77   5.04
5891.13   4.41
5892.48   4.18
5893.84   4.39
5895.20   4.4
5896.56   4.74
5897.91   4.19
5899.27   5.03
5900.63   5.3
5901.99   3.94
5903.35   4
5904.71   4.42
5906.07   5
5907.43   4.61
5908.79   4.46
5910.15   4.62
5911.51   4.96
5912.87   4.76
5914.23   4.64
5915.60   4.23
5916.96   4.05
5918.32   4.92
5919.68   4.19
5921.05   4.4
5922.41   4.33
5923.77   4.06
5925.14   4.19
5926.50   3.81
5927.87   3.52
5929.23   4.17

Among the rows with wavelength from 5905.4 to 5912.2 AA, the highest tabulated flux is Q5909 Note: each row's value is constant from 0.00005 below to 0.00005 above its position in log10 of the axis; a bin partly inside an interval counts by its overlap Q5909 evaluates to 5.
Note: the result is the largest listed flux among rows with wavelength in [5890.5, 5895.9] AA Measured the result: 4.41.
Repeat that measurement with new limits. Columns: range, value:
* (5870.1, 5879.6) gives 5.45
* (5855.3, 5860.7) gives 5.52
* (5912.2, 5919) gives 4.92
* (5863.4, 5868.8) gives 4.85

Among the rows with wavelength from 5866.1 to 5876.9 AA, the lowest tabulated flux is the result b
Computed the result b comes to 4.3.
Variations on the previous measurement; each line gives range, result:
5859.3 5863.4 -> 4.9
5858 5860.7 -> 4.81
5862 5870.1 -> 4.39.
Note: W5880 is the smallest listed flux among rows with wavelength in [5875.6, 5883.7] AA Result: 4.44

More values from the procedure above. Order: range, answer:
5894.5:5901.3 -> 4.19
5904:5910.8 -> 4.42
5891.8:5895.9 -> 4.18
